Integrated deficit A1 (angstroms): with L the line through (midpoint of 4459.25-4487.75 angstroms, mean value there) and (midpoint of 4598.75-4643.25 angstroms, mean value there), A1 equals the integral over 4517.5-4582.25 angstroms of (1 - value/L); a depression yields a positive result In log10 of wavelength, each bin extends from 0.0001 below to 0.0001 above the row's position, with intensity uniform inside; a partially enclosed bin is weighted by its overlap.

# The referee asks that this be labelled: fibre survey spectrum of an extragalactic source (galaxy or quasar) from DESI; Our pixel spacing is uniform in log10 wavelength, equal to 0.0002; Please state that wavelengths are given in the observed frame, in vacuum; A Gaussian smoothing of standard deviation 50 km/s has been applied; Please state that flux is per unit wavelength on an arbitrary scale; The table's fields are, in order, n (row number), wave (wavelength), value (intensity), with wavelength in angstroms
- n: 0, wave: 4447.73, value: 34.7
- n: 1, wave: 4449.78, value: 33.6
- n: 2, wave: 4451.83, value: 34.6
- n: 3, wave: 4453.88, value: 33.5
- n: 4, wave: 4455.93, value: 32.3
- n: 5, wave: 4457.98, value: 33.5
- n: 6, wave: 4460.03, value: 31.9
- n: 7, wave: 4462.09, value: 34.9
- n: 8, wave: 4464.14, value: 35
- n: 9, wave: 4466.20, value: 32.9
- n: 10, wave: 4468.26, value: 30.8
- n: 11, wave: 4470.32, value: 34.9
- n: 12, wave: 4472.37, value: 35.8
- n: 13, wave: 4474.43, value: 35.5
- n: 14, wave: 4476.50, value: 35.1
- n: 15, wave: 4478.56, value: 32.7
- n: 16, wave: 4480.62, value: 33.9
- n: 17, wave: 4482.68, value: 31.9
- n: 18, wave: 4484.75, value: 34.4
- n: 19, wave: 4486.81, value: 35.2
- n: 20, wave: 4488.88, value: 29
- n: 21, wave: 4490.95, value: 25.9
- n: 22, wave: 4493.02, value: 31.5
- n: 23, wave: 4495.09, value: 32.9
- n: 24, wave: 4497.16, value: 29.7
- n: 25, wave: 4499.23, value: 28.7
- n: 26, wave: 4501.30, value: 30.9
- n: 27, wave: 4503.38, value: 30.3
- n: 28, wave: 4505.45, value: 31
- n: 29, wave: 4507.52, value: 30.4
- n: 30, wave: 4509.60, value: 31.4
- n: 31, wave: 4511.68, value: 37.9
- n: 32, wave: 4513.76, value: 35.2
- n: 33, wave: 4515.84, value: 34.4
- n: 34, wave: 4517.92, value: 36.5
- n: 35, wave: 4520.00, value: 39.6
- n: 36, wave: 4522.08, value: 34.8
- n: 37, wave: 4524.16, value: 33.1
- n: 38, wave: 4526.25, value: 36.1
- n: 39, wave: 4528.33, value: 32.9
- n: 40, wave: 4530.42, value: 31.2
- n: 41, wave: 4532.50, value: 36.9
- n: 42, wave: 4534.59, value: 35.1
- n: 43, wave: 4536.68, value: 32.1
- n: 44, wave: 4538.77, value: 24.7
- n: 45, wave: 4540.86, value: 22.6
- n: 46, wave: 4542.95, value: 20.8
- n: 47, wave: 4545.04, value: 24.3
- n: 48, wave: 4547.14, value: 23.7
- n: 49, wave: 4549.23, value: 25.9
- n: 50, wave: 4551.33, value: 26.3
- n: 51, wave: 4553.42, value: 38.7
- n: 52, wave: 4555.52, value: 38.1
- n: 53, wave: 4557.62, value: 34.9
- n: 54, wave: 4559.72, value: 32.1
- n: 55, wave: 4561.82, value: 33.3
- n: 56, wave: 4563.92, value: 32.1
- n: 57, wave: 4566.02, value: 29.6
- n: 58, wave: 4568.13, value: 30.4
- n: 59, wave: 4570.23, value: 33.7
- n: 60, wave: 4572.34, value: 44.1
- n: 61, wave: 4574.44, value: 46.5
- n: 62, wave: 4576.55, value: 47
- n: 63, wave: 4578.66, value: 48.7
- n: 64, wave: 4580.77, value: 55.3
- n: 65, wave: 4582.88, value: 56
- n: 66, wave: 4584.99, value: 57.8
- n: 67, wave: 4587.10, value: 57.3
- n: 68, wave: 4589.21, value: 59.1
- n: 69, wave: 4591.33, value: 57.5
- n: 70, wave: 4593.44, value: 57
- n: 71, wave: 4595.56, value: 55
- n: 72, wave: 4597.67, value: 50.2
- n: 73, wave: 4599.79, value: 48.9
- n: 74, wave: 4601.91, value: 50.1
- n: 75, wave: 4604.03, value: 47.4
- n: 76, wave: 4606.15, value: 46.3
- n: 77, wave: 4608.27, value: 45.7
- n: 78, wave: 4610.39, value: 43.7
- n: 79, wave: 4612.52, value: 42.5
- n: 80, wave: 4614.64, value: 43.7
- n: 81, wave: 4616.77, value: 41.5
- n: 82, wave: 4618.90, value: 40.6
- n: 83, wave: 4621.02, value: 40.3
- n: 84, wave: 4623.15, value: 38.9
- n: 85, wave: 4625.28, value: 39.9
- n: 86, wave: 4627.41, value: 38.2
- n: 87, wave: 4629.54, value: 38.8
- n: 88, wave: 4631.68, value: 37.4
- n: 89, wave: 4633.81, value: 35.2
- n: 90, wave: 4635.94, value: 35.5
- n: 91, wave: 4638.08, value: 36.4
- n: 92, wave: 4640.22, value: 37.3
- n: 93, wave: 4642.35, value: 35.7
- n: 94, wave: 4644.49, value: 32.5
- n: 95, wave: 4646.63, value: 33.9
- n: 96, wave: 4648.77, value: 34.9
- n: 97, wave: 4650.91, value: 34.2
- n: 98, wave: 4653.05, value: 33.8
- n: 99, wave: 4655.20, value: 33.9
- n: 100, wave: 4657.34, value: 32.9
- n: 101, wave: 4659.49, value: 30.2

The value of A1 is 5.8 angstroms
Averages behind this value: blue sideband 33.9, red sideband 41.1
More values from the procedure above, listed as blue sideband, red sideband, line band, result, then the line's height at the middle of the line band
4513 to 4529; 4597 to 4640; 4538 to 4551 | 4.6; 37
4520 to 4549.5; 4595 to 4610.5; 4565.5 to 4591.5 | -3.5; 41.9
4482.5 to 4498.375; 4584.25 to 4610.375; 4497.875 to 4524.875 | 1.6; 35.4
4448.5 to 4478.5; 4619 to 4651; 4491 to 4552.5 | 6.8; 34.9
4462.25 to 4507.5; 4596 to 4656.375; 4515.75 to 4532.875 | -0.3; 34.5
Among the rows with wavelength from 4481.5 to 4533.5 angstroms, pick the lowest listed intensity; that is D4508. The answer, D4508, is 25.9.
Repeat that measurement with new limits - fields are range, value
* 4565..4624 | 29.6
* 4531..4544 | 20.8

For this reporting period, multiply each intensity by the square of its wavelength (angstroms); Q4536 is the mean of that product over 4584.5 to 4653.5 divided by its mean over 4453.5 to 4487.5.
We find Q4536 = 1.36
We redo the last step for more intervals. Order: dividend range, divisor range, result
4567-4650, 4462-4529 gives 1.39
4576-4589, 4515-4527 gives 1.56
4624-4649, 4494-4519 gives 1.19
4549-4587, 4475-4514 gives 1.30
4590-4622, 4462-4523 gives 1.51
